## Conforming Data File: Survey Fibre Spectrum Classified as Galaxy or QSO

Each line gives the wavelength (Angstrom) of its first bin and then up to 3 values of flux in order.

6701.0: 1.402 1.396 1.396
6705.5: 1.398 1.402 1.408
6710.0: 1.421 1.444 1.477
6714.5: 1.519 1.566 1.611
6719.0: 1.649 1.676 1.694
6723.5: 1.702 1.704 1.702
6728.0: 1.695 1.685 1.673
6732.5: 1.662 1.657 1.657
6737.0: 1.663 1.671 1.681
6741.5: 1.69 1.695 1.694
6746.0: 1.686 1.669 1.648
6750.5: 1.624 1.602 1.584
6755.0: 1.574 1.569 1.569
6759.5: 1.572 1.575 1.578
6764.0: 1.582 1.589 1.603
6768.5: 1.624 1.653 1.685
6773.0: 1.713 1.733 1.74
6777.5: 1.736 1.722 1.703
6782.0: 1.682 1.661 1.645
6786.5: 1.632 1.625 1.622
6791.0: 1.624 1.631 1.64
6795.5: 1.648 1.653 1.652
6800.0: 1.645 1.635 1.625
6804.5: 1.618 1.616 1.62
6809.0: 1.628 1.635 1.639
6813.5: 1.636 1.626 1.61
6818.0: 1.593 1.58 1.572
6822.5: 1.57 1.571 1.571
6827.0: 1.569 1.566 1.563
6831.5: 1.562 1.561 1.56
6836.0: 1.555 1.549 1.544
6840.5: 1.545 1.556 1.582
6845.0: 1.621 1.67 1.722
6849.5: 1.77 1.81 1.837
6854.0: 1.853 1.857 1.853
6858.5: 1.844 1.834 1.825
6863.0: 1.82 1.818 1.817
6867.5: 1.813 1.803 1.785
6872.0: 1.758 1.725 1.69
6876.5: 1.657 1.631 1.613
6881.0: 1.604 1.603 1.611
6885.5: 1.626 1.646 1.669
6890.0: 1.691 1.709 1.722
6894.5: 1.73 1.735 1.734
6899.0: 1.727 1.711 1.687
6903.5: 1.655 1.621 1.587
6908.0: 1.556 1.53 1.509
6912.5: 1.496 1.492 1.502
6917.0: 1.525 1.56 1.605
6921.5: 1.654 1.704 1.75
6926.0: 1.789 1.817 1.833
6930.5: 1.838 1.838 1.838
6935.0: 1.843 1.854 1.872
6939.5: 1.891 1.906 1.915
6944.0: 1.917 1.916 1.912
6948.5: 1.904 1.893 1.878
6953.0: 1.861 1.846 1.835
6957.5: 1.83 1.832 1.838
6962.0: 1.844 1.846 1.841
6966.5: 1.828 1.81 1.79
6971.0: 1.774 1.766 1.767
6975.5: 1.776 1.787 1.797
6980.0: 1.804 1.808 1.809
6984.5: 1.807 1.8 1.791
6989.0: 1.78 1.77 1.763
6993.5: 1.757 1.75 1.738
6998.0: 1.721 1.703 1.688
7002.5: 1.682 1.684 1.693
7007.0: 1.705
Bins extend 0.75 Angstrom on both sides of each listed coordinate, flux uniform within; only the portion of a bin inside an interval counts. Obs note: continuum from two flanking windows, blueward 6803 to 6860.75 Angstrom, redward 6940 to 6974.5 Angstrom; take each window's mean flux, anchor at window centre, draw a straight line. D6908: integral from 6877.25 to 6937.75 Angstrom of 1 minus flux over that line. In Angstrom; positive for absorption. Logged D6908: 3.3 Angstrom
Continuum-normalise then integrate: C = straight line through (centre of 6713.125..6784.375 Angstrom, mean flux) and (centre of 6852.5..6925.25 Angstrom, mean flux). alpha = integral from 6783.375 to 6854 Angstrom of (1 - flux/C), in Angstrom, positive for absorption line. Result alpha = 2.0 Angstrom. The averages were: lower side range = 1.65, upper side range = 1.69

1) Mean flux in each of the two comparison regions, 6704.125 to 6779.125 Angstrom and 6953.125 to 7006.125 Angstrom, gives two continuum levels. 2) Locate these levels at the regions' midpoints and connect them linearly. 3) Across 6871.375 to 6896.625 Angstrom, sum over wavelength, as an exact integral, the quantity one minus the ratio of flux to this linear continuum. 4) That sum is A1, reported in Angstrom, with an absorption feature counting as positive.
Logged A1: 0.7 Angstrom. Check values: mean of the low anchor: 1.62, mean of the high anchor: 1.78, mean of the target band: 1.67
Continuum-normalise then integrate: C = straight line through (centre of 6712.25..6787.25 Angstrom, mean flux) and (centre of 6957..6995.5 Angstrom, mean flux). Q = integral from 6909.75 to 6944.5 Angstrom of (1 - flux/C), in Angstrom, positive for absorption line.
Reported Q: 0.7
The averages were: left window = 1.65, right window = 1.8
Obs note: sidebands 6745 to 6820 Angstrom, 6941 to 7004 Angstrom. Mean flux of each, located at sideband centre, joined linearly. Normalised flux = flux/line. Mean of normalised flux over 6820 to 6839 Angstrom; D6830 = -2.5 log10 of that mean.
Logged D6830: 0.08 mag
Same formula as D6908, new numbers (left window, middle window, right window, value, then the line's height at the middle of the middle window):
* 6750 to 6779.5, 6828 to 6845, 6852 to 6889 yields 1.5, 1.71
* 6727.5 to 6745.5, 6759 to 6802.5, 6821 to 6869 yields 0.8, 1.68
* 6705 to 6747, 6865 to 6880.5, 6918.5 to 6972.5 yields 0.3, 1.76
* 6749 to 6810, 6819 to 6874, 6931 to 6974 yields 1.1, 1.72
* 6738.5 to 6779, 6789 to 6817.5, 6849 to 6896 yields 0.9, 1.68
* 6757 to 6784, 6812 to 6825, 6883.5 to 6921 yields 0.4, 1.64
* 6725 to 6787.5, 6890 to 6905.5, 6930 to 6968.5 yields 0.9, 1.81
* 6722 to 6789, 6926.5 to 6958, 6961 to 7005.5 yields -2.1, 1.75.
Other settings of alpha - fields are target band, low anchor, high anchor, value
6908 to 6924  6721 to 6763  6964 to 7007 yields 1.59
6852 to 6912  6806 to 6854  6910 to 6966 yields -0.56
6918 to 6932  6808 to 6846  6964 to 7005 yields -0.30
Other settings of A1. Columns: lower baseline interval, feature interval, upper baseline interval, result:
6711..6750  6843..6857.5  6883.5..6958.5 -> -0.5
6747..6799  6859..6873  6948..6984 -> -0.6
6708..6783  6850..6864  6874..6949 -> -1.3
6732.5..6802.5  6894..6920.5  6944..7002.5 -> 2.2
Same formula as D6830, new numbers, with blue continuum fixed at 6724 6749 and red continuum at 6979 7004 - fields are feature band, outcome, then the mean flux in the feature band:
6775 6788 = 0.00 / 1.69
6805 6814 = 0.05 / 1.63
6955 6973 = -0.04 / 1.82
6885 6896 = 0.02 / 1.69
